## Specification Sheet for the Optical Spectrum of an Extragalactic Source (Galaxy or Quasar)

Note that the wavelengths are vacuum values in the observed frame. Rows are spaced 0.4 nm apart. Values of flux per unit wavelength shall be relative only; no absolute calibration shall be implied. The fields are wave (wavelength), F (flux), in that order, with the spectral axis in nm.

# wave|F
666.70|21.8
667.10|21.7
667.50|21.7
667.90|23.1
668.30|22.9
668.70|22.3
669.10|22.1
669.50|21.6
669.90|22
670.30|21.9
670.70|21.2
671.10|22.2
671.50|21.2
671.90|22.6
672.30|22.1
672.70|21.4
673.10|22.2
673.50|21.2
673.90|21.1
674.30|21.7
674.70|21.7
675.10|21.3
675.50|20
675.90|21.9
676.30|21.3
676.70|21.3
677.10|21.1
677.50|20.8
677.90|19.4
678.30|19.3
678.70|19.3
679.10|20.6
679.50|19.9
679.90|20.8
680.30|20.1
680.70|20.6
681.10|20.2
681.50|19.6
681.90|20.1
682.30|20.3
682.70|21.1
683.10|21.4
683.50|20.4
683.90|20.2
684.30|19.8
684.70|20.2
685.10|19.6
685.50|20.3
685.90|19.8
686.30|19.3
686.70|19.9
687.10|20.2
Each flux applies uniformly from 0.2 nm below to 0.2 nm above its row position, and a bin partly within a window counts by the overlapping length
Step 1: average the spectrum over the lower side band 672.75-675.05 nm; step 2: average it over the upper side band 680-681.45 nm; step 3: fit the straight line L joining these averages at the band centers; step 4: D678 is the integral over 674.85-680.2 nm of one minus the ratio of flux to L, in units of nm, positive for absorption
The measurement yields 0.08 nm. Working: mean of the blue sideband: 21.6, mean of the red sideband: 20.3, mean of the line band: 20.5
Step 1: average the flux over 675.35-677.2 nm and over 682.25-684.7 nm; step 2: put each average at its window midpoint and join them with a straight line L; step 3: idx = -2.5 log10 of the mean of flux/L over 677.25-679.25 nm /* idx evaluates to 0.06 mag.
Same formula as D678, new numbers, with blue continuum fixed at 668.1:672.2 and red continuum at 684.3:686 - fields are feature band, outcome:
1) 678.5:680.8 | 0.06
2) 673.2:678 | 0.03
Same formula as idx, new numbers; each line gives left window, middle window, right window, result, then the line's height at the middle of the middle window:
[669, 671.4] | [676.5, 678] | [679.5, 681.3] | 0.00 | 20.8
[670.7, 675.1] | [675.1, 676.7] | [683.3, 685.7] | 0.01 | 21.3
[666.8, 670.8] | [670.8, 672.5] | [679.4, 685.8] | -0.01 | 21.7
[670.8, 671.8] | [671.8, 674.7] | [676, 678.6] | -0.02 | 21.3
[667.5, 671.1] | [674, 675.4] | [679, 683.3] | 0.00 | 21.3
